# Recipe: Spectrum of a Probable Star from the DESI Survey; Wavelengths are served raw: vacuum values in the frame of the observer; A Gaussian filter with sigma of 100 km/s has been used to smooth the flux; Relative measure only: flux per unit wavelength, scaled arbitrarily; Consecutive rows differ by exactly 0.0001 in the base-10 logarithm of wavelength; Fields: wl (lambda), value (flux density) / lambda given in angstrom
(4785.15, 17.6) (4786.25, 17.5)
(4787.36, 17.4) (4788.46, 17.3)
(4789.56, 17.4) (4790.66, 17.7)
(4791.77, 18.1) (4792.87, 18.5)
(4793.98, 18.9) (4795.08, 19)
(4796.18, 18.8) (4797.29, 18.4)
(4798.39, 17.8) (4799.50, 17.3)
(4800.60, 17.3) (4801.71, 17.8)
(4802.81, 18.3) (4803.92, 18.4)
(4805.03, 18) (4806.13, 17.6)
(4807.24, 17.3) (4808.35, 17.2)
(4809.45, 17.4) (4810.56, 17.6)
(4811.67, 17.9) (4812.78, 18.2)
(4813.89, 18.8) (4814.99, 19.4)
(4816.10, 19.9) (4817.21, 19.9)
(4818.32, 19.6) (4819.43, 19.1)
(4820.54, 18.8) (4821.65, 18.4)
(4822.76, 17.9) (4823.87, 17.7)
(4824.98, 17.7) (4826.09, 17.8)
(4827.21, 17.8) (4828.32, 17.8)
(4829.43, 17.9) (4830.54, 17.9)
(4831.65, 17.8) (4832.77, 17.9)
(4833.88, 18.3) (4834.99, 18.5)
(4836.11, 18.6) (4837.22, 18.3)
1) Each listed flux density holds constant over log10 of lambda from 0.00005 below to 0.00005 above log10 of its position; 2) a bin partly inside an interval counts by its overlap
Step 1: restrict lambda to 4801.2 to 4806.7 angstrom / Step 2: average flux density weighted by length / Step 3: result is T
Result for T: 18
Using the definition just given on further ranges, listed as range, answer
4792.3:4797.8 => 18.7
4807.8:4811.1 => 17.4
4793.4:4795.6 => 18.9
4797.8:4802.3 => 17.6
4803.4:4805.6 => 18.2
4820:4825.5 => 18.1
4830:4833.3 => 17.8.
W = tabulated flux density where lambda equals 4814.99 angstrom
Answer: 19.4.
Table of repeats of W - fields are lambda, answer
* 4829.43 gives 17.9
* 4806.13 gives 17.6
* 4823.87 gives 17.7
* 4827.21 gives 17.8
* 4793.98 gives 18.9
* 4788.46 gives 17.3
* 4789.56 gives 17.4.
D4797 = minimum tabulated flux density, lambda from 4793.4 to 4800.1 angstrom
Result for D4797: 17.3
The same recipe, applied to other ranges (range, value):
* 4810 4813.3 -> 17.6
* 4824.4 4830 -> 17.7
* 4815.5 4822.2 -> 18.4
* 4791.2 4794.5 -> 18.1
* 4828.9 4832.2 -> 17.8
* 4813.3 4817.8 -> 18.8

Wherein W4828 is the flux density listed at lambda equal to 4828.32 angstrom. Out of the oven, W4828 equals 17.8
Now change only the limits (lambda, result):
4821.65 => 18.4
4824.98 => 17.7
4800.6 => 17.3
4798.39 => 17.8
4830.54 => 17.9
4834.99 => 18.5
